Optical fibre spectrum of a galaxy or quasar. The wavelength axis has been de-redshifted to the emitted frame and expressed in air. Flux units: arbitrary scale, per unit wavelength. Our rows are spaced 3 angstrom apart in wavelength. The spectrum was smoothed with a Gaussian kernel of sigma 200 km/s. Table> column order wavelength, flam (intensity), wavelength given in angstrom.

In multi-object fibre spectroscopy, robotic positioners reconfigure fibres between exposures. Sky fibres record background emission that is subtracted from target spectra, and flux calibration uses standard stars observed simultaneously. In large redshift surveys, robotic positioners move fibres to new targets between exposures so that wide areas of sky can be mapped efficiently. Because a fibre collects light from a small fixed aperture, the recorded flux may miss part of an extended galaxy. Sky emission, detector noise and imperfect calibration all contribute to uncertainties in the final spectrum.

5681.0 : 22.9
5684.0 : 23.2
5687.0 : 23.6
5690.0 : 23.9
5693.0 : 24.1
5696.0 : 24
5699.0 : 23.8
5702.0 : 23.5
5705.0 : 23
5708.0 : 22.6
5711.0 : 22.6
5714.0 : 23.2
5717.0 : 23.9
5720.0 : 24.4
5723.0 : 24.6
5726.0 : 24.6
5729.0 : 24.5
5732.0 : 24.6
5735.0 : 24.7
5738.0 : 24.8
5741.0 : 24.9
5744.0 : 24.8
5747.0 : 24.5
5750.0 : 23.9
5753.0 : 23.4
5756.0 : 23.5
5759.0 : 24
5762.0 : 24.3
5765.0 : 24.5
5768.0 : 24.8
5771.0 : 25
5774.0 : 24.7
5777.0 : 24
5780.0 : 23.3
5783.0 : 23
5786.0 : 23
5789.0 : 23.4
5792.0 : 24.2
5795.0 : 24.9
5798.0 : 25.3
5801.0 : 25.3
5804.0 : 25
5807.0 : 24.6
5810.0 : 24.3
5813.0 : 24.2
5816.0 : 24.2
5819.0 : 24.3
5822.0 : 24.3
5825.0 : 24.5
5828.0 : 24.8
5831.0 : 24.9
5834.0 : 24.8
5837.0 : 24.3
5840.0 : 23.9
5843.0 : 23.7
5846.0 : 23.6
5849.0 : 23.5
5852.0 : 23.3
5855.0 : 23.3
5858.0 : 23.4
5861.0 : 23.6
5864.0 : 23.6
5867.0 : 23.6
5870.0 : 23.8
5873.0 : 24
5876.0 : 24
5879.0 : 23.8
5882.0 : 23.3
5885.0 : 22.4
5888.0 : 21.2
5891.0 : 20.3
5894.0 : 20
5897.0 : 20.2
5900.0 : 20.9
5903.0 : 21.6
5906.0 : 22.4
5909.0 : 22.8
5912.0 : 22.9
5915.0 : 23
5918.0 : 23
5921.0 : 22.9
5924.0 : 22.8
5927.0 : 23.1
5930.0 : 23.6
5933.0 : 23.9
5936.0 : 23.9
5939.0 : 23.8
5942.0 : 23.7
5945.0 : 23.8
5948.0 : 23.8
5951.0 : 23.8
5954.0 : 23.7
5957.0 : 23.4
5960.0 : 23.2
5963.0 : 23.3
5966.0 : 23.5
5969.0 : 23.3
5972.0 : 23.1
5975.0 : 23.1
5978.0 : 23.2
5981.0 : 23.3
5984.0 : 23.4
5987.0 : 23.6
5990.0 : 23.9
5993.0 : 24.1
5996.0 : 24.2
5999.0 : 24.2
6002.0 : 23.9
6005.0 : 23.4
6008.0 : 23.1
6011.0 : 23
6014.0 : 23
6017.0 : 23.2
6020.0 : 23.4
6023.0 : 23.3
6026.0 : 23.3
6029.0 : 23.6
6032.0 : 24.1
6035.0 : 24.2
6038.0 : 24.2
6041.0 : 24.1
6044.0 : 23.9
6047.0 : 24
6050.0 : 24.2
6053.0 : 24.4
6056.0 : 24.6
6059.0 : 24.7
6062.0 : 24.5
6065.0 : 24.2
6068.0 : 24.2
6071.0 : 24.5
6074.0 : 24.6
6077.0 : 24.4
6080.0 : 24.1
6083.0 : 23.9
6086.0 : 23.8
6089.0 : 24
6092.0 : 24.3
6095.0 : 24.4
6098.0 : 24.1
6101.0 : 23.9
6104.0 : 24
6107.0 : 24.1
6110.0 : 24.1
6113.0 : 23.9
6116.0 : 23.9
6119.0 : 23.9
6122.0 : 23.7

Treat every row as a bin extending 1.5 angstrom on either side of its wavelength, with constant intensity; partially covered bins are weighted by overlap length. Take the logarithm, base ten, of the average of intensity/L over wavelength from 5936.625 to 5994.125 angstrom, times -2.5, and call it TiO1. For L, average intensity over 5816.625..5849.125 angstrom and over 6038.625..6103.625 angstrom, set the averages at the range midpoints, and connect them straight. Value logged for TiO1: 0.032 mag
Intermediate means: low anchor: 24.3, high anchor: 24.2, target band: 23.5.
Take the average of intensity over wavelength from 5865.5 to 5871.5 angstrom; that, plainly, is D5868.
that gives 23.7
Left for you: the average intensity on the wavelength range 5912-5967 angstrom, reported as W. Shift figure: 23.4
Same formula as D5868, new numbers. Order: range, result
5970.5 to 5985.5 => 23.2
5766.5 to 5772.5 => 24.9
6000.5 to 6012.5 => 23.3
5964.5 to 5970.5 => 23.4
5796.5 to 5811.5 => 24.9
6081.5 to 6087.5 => 23.8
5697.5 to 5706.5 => 23.4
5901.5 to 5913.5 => 22.4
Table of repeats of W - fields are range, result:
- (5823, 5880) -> 23.9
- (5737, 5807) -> 24.3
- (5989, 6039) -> 23.6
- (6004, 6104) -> 24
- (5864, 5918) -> 22.4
